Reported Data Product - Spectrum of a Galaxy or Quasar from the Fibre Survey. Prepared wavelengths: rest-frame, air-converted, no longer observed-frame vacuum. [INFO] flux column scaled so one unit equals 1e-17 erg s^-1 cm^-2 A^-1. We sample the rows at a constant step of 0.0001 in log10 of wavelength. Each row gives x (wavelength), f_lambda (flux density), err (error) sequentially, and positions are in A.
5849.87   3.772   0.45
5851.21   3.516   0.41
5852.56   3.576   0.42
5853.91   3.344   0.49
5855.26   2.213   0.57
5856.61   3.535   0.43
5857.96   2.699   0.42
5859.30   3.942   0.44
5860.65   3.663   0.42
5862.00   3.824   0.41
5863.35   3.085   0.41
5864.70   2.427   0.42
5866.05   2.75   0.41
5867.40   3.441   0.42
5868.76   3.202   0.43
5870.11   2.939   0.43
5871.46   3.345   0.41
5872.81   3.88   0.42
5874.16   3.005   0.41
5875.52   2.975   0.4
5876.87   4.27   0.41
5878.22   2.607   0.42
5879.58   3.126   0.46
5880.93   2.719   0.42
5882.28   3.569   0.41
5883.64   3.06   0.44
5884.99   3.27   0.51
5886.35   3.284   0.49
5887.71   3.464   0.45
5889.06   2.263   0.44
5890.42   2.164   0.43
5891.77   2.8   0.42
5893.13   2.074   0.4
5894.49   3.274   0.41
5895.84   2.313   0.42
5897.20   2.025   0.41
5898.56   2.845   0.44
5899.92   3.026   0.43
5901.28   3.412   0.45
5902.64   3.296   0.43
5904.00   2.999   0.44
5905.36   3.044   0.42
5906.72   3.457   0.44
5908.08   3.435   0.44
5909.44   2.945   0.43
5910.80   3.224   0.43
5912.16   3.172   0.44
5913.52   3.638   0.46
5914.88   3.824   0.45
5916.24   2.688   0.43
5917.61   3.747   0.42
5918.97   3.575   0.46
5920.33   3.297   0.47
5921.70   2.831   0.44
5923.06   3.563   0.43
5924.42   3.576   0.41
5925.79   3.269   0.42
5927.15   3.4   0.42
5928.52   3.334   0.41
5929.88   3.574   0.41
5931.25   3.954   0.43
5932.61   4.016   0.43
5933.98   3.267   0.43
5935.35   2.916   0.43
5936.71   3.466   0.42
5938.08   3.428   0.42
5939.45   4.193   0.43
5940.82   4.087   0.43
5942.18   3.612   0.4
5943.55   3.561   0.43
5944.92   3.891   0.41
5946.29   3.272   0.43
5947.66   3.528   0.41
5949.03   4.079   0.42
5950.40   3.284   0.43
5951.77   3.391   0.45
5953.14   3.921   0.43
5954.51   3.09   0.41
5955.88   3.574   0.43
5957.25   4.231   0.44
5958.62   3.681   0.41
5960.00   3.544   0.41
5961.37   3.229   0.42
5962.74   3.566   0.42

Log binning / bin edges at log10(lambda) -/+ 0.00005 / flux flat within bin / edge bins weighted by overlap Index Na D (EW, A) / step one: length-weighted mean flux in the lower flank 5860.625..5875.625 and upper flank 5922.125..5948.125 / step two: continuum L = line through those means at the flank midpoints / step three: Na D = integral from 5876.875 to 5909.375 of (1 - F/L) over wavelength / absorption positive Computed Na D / 3.6 A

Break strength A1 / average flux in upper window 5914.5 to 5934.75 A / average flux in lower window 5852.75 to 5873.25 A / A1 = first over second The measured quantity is 1.1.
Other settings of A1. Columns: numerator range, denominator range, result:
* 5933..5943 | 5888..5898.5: 1.44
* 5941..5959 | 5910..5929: 1.08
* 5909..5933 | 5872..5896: 1.13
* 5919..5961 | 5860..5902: 1.17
